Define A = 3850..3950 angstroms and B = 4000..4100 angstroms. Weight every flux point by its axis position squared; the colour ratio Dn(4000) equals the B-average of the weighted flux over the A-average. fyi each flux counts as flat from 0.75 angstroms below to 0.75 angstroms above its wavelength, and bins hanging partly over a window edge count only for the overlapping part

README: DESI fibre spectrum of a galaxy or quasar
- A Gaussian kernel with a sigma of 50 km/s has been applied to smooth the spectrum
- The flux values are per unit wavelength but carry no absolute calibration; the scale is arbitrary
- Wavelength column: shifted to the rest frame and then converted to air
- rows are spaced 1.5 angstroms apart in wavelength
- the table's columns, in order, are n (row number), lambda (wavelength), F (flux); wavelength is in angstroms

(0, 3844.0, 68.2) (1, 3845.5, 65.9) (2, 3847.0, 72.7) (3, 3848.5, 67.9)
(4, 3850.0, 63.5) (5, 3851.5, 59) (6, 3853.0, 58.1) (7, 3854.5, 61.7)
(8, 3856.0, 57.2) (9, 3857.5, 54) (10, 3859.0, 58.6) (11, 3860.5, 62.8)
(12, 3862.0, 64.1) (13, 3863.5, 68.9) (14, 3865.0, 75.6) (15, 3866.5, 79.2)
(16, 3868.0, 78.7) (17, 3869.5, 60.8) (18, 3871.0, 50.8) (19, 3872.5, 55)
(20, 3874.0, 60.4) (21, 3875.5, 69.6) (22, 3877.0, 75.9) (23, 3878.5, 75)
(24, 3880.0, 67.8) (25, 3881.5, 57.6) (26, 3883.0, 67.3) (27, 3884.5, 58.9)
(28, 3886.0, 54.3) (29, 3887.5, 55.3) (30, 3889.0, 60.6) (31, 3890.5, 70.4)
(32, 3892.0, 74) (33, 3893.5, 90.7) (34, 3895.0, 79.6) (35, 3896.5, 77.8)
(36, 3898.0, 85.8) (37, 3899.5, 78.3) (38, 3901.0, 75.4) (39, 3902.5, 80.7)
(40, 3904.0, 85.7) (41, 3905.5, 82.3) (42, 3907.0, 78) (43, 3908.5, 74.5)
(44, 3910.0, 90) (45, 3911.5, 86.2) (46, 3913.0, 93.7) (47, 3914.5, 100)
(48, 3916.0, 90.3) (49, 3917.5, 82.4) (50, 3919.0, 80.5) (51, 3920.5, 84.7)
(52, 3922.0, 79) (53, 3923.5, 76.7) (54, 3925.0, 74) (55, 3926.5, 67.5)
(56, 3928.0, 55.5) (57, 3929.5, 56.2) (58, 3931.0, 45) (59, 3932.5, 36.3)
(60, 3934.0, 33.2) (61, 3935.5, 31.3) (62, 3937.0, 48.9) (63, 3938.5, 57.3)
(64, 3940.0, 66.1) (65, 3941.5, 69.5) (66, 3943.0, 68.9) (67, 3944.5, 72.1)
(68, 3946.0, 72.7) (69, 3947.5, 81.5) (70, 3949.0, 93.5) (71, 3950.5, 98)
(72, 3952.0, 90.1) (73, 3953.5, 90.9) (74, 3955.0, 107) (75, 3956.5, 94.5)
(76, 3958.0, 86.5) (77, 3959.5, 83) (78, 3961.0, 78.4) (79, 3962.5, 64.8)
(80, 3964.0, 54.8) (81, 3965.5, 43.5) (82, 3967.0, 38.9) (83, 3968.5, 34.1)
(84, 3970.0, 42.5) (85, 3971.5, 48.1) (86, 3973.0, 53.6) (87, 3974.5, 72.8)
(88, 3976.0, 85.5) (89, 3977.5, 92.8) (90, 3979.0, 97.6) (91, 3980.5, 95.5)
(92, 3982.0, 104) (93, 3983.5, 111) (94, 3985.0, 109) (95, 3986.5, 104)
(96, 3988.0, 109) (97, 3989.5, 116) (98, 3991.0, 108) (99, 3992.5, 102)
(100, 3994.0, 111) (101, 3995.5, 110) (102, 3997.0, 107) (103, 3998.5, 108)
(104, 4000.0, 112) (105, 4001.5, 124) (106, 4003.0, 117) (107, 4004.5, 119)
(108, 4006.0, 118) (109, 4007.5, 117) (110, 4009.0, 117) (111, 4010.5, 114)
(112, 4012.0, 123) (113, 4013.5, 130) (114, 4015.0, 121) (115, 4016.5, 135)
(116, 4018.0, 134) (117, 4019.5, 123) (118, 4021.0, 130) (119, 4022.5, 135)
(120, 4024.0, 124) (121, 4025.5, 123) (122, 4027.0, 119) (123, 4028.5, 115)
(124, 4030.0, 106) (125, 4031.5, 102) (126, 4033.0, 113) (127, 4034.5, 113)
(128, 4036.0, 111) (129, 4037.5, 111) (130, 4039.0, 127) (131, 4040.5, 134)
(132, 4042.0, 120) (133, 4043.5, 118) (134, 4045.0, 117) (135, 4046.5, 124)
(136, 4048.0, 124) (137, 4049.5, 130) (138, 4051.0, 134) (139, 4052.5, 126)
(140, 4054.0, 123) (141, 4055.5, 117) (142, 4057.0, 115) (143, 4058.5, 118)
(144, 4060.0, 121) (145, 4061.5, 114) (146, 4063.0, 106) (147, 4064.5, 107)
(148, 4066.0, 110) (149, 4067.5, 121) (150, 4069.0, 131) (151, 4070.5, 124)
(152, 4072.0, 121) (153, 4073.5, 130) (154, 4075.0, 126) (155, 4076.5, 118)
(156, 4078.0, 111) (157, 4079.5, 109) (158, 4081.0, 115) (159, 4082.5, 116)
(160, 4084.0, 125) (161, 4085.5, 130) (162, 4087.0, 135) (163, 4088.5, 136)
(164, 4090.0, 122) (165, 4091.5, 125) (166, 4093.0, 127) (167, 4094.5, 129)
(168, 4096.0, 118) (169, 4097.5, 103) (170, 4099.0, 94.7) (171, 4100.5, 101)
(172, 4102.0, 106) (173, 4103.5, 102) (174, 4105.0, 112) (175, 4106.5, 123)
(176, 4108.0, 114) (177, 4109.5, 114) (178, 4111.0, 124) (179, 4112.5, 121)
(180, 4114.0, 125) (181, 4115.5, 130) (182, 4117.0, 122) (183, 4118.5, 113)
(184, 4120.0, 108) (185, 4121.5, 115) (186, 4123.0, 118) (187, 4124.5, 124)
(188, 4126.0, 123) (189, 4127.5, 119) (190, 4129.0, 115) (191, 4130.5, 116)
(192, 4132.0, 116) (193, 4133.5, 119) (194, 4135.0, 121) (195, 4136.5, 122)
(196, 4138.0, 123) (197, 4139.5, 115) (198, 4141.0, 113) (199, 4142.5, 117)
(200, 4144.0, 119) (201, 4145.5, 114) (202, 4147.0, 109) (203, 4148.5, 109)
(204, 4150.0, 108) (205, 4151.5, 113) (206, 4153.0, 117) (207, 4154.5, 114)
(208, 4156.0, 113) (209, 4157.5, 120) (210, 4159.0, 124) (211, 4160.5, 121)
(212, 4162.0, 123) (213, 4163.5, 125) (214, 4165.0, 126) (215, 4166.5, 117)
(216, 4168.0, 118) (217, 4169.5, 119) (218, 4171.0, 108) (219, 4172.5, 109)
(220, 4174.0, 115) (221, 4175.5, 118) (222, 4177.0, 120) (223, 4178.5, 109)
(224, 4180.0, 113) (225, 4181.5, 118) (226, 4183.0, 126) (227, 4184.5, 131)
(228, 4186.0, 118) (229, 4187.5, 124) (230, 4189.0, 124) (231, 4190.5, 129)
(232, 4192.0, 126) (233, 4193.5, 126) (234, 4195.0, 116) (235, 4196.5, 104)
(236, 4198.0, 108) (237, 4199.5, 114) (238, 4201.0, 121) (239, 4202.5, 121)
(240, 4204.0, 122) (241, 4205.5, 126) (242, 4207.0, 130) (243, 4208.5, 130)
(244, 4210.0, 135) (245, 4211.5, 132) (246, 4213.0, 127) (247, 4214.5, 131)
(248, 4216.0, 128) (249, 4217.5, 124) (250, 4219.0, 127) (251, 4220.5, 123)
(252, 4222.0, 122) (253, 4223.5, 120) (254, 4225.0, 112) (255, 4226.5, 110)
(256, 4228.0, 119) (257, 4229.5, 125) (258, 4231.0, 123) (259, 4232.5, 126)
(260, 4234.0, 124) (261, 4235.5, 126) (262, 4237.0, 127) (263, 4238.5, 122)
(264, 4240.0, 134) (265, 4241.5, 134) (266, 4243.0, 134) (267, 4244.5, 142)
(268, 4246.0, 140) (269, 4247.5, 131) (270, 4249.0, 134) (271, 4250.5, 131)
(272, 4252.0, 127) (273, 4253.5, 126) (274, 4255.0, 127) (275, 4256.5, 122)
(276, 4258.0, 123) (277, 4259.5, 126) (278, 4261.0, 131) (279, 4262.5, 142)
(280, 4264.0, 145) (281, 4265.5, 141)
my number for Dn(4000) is 1.87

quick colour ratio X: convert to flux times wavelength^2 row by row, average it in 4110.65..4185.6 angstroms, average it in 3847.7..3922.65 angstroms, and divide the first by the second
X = 1.86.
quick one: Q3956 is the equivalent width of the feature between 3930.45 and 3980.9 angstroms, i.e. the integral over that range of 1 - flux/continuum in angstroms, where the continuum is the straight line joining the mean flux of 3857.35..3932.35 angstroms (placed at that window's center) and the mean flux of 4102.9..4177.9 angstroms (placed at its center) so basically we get 9.0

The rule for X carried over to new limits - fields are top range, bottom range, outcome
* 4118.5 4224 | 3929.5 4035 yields 1.41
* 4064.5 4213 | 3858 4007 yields 1.68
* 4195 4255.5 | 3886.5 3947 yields 2.04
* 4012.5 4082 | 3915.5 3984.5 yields 1.76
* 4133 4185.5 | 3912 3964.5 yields 1.78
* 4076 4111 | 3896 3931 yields 1.62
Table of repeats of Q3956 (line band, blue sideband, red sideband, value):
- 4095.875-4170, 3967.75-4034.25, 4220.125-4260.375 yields 0.8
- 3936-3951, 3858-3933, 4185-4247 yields 1.5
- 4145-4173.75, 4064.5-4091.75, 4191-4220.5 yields 1.6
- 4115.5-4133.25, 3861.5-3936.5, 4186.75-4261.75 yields -1.5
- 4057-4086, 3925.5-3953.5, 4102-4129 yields -3.9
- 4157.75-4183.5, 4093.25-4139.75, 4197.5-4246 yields 0.6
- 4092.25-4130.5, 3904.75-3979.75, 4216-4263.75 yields -4.8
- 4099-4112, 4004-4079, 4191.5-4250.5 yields 1.2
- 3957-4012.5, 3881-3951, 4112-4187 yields -4.3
